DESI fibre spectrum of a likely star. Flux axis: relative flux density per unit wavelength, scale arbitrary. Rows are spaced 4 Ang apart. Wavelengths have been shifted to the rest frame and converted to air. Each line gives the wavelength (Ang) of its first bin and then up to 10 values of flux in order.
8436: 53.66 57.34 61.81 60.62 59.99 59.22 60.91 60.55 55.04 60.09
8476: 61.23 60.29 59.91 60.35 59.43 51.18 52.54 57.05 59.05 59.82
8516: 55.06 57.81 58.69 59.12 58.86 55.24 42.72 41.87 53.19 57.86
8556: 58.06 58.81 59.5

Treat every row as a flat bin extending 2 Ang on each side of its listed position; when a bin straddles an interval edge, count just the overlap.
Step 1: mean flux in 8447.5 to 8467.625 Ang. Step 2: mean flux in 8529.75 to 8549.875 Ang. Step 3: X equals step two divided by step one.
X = 0.8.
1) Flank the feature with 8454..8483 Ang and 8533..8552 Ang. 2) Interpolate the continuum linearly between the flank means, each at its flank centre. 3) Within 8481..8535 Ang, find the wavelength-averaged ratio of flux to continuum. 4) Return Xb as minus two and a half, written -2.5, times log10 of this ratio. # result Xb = -0.06 mag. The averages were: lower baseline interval 59.6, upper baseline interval 49.8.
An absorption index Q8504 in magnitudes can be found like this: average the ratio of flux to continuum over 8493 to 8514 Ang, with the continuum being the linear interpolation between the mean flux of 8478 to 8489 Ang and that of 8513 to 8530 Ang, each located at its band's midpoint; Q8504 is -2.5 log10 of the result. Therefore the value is 0.05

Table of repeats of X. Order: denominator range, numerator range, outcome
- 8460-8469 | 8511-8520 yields 0.97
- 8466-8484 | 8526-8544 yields 0.89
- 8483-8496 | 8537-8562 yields 0.89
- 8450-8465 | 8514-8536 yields 0.96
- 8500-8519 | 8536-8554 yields 0.87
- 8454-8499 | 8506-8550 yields 0.93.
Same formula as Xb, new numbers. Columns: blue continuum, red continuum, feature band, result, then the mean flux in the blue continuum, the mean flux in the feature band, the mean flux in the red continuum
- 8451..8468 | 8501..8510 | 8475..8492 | -0.033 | 59.6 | 60.3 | 57.4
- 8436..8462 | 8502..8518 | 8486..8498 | 0.024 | 59.5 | 57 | 57.7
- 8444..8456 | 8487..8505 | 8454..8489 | -0.028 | 60.4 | 59.7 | 55.8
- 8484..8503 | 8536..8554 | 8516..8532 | -0.114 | 56.4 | 58.1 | 49.6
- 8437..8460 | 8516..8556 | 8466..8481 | -0.019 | 59.6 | 59.1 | 54.2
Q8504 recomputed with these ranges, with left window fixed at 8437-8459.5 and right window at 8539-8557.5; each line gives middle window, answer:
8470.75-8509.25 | -0.039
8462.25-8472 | -0.004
